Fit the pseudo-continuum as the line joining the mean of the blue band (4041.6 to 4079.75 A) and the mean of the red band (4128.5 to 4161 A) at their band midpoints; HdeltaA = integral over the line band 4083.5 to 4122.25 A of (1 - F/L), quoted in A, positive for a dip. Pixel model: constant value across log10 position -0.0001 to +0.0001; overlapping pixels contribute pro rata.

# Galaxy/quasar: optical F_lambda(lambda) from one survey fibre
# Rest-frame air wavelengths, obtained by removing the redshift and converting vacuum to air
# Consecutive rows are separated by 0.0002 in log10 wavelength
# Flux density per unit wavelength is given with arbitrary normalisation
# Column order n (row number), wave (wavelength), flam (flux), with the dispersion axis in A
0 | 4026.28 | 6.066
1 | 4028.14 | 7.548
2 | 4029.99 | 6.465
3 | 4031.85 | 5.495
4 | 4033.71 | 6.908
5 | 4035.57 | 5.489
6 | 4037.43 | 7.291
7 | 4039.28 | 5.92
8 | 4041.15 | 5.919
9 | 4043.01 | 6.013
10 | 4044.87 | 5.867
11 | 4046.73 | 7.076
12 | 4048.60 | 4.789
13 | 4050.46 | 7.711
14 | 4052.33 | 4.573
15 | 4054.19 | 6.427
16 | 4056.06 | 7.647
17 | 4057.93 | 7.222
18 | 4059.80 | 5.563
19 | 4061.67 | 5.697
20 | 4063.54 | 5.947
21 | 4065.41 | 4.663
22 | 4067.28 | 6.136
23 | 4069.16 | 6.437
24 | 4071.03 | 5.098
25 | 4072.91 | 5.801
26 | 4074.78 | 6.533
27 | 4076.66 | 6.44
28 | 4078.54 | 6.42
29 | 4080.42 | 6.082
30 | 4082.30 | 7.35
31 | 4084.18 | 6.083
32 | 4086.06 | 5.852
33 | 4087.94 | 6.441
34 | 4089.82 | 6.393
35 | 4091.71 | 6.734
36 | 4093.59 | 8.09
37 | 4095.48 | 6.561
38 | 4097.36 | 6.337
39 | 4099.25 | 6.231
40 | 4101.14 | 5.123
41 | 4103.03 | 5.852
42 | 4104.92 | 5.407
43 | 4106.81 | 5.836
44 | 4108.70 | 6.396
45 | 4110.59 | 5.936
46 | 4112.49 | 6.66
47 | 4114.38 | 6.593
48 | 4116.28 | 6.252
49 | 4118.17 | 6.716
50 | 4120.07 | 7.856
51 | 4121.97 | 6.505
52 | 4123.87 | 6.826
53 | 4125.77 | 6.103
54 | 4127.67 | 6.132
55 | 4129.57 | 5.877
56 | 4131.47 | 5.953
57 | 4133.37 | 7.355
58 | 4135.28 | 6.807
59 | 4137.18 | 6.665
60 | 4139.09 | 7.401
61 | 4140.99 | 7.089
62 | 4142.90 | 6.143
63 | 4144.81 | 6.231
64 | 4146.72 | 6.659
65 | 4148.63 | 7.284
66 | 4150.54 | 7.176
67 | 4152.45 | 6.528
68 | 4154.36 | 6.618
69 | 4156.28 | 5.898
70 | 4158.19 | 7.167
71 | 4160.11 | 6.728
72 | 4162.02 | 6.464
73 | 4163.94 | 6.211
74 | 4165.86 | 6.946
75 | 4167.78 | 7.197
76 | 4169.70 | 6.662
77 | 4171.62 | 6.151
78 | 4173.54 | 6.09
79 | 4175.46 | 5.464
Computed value 0.1 A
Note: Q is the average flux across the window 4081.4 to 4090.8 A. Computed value 6.42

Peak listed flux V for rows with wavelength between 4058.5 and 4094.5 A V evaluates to 8.09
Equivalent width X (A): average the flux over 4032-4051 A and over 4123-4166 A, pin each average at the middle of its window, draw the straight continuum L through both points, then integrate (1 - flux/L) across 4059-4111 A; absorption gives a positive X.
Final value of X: 2.2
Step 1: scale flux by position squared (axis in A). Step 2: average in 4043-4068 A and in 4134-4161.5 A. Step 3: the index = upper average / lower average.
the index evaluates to 1.2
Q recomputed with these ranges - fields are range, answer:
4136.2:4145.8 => 6.71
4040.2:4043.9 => 5.95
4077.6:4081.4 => 6.26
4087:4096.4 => 6.84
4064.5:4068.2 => 5.41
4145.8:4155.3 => 6.86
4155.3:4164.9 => 6.49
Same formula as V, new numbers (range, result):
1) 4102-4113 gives 6.66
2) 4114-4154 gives 7.856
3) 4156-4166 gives 7.167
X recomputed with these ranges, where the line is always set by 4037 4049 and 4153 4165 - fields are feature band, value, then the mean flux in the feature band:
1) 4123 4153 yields -0.9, 6.64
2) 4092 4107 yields 0.2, 6.22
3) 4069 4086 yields 0.1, 6.22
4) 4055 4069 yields 0.1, 6.14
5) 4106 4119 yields 0.0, 6.34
